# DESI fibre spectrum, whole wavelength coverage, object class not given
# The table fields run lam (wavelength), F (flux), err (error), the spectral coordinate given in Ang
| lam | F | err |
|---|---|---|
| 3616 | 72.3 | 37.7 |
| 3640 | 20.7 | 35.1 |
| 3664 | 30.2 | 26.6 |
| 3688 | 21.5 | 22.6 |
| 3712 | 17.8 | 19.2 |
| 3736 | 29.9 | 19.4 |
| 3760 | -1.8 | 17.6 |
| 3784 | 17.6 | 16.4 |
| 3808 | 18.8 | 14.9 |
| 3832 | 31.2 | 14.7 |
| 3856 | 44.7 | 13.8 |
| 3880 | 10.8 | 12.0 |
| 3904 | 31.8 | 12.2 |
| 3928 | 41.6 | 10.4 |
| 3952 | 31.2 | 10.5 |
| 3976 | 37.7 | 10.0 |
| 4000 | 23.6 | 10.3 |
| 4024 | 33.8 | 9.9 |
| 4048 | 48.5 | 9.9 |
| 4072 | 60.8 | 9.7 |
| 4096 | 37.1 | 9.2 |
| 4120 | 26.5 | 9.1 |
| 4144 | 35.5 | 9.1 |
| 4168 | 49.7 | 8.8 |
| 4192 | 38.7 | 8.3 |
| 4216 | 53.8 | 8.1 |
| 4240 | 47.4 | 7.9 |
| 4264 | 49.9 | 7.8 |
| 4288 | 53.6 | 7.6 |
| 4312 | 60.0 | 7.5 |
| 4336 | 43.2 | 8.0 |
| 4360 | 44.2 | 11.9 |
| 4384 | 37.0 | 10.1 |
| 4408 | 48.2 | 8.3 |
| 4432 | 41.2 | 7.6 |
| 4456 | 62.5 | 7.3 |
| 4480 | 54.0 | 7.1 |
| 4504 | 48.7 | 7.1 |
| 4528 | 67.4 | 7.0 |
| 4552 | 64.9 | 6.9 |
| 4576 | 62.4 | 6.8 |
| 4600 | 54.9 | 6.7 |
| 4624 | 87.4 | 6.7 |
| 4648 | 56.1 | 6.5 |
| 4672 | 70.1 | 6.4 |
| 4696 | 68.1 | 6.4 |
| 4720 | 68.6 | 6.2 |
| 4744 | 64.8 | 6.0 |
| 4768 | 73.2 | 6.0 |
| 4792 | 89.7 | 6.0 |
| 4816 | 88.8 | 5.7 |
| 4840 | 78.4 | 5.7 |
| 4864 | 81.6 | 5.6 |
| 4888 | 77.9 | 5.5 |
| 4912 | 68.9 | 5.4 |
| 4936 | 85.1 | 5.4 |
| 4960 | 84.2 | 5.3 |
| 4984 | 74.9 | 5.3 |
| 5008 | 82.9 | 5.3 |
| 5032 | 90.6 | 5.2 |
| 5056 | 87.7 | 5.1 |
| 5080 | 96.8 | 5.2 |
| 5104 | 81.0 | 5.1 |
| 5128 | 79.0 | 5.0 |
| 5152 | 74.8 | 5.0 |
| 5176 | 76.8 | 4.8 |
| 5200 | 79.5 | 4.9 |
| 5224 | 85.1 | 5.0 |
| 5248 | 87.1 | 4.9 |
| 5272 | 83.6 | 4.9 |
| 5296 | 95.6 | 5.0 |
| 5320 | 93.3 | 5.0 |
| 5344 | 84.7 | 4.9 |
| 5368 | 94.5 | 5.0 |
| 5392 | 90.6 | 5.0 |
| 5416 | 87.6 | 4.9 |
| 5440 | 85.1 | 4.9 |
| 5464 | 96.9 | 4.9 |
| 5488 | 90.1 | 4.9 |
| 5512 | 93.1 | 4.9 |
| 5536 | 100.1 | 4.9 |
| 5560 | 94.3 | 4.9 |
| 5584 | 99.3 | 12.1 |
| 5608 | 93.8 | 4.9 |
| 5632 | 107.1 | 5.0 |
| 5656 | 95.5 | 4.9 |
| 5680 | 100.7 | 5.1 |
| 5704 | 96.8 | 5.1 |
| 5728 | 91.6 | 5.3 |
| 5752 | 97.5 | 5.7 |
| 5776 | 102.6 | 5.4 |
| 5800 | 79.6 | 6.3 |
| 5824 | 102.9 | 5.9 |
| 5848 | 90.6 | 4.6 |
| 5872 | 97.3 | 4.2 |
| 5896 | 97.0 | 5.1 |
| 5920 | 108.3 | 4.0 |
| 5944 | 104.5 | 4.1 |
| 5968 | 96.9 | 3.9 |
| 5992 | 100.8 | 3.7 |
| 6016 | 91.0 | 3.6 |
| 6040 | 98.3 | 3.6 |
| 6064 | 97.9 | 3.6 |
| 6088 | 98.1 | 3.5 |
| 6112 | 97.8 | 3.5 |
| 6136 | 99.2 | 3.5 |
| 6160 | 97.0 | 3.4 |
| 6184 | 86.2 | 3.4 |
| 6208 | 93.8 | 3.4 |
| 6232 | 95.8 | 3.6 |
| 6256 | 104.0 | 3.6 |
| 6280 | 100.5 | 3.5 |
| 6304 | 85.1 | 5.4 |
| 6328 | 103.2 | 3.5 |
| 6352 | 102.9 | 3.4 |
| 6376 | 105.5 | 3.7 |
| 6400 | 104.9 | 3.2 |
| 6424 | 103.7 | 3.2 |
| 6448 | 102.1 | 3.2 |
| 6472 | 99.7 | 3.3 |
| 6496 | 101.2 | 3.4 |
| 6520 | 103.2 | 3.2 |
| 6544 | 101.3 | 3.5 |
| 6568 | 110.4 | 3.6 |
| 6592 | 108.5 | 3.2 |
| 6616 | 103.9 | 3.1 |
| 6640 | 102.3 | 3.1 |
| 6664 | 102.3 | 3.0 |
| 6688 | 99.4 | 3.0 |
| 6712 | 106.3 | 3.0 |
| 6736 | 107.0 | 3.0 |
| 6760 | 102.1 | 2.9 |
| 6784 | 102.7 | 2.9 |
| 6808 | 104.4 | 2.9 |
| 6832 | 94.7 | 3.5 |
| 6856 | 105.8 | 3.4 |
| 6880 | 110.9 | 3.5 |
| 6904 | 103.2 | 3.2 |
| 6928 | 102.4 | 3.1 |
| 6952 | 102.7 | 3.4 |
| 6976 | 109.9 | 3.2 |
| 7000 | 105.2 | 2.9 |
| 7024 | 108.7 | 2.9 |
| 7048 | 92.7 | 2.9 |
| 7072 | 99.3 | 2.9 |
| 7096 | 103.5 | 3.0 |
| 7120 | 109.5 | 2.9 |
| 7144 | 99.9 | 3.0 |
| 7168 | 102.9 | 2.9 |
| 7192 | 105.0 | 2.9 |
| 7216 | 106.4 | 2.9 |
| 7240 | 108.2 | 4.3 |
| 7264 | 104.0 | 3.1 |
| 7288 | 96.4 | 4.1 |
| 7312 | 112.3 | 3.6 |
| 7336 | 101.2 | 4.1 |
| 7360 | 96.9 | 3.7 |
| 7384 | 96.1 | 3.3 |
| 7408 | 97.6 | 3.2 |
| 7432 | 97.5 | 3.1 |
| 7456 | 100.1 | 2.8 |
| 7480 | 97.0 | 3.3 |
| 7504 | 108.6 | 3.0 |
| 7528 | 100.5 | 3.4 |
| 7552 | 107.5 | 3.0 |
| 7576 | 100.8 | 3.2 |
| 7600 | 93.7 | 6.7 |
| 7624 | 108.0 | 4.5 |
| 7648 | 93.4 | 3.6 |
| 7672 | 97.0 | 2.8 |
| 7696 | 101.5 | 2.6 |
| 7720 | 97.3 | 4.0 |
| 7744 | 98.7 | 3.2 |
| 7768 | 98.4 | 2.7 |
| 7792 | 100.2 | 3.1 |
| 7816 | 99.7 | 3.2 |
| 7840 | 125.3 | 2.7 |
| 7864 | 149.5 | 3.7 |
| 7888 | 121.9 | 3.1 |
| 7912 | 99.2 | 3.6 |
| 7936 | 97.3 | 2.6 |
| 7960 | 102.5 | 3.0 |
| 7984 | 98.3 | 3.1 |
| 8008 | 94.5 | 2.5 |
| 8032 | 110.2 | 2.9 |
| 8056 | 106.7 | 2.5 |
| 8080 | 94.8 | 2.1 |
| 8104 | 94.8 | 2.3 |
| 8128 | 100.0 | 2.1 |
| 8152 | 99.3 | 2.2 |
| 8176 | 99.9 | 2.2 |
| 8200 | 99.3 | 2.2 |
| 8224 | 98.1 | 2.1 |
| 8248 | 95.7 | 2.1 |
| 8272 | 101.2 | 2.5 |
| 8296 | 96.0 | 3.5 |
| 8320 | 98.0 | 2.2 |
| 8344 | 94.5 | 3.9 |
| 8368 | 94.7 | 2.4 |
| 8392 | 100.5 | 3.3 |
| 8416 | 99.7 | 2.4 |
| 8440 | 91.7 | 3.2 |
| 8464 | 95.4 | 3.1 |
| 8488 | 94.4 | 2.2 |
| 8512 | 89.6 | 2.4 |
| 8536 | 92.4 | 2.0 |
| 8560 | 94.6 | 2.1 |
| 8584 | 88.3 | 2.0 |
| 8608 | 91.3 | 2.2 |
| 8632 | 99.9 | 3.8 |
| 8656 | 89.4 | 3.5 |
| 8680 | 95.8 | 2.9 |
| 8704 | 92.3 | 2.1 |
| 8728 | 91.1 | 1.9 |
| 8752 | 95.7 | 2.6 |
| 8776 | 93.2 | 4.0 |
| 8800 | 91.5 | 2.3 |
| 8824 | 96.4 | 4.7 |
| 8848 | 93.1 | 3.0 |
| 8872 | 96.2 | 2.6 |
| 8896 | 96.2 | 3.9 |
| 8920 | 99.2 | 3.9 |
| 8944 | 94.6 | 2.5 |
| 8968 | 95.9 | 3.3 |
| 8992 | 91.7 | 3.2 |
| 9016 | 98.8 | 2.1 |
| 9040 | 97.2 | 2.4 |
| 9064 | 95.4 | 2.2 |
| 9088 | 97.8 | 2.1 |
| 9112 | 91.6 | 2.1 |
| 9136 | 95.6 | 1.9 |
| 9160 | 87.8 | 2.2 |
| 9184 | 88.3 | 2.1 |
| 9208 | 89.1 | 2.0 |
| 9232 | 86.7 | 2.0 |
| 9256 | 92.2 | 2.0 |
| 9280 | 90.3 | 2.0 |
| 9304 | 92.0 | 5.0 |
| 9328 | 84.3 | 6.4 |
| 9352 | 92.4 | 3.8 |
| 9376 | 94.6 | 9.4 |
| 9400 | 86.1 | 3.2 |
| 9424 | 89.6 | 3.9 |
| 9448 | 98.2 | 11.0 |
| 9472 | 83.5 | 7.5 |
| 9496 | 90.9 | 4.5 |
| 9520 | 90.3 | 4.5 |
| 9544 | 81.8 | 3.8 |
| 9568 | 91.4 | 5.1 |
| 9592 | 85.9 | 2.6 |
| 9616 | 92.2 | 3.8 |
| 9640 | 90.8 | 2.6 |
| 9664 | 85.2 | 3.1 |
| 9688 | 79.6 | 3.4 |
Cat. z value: 0.196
